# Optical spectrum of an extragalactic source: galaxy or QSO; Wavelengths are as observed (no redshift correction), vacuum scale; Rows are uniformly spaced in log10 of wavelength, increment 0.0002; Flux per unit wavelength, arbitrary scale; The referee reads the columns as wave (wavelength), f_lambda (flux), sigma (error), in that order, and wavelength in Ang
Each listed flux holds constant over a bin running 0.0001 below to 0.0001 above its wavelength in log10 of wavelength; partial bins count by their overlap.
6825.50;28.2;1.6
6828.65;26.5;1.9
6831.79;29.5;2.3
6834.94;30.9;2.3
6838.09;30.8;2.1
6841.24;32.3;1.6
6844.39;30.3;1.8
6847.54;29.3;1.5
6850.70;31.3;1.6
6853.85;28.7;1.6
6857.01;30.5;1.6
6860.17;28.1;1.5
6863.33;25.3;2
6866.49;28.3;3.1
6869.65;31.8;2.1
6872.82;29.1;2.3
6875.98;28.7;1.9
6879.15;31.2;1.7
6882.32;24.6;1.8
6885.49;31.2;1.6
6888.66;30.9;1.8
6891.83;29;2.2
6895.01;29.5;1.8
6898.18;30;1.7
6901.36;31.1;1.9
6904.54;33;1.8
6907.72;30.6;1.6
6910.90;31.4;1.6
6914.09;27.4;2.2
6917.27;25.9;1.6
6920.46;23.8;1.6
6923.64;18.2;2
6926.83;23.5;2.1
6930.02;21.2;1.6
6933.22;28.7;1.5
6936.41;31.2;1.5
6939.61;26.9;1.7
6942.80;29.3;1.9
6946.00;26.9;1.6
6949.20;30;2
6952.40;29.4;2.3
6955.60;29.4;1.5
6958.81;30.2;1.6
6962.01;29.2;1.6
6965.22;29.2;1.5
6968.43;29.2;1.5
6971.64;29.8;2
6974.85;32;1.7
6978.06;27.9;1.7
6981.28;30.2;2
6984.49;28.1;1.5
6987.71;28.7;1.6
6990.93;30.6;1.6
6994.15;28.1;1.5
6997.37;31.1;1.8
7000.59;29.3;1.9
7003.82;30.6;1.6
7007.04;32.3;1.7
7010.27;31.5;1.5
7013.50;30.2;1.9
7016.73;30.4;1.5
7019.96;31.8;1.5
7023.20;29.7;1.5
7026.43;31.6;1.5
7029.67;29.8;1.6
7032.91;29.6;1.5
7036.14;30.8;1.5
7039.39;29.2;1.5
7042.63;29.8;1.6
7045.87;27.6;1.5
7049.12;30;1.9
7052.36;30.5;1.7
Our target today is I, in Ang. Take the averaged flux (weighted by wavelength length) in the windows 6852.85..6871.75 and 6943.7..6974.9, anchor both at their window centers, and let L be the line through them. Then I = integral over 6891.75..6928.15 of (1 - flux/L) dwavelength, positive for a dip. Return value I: 1.7 Ang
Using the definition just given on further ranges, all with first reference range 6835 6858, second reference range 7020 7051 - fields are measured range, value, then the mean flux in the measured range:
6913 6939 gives 4.5 Ang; 25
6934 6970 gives 1.2 Ang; 29.2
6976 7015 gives 0.1 Ang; 29.9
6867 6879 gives 0.2 Ang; 29.9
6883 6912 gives -0.2 Ang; 30.5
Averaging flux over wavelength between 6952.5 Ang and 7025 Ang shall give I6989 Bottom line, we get 30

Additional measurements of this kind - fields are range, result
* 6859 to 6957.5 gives 28.2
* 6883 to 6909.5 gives 30.5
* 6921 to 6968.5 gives 27.4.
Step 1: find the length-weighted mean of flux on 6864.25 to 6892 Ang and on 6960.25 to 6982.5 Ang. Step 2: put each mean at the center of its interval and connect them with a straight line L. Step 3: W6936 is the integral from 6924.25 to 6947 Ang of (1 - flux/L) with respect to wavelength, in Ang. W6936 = 2.4 Ang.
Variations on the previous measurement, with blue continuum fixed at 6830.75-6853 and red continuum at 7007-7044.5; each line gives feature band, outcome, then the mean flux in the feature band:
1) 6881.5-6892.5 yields 0.5 Ang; 29.2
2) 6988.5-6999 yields 0.2 Ang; 29.8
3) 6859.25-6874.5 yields 1.0 Ang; 28.5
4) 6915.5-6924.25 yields 2.1 Ang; 23.3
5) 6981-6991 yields 0.5 Ang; 29.1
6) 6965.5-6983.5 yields 0.5 Ang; 29.7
